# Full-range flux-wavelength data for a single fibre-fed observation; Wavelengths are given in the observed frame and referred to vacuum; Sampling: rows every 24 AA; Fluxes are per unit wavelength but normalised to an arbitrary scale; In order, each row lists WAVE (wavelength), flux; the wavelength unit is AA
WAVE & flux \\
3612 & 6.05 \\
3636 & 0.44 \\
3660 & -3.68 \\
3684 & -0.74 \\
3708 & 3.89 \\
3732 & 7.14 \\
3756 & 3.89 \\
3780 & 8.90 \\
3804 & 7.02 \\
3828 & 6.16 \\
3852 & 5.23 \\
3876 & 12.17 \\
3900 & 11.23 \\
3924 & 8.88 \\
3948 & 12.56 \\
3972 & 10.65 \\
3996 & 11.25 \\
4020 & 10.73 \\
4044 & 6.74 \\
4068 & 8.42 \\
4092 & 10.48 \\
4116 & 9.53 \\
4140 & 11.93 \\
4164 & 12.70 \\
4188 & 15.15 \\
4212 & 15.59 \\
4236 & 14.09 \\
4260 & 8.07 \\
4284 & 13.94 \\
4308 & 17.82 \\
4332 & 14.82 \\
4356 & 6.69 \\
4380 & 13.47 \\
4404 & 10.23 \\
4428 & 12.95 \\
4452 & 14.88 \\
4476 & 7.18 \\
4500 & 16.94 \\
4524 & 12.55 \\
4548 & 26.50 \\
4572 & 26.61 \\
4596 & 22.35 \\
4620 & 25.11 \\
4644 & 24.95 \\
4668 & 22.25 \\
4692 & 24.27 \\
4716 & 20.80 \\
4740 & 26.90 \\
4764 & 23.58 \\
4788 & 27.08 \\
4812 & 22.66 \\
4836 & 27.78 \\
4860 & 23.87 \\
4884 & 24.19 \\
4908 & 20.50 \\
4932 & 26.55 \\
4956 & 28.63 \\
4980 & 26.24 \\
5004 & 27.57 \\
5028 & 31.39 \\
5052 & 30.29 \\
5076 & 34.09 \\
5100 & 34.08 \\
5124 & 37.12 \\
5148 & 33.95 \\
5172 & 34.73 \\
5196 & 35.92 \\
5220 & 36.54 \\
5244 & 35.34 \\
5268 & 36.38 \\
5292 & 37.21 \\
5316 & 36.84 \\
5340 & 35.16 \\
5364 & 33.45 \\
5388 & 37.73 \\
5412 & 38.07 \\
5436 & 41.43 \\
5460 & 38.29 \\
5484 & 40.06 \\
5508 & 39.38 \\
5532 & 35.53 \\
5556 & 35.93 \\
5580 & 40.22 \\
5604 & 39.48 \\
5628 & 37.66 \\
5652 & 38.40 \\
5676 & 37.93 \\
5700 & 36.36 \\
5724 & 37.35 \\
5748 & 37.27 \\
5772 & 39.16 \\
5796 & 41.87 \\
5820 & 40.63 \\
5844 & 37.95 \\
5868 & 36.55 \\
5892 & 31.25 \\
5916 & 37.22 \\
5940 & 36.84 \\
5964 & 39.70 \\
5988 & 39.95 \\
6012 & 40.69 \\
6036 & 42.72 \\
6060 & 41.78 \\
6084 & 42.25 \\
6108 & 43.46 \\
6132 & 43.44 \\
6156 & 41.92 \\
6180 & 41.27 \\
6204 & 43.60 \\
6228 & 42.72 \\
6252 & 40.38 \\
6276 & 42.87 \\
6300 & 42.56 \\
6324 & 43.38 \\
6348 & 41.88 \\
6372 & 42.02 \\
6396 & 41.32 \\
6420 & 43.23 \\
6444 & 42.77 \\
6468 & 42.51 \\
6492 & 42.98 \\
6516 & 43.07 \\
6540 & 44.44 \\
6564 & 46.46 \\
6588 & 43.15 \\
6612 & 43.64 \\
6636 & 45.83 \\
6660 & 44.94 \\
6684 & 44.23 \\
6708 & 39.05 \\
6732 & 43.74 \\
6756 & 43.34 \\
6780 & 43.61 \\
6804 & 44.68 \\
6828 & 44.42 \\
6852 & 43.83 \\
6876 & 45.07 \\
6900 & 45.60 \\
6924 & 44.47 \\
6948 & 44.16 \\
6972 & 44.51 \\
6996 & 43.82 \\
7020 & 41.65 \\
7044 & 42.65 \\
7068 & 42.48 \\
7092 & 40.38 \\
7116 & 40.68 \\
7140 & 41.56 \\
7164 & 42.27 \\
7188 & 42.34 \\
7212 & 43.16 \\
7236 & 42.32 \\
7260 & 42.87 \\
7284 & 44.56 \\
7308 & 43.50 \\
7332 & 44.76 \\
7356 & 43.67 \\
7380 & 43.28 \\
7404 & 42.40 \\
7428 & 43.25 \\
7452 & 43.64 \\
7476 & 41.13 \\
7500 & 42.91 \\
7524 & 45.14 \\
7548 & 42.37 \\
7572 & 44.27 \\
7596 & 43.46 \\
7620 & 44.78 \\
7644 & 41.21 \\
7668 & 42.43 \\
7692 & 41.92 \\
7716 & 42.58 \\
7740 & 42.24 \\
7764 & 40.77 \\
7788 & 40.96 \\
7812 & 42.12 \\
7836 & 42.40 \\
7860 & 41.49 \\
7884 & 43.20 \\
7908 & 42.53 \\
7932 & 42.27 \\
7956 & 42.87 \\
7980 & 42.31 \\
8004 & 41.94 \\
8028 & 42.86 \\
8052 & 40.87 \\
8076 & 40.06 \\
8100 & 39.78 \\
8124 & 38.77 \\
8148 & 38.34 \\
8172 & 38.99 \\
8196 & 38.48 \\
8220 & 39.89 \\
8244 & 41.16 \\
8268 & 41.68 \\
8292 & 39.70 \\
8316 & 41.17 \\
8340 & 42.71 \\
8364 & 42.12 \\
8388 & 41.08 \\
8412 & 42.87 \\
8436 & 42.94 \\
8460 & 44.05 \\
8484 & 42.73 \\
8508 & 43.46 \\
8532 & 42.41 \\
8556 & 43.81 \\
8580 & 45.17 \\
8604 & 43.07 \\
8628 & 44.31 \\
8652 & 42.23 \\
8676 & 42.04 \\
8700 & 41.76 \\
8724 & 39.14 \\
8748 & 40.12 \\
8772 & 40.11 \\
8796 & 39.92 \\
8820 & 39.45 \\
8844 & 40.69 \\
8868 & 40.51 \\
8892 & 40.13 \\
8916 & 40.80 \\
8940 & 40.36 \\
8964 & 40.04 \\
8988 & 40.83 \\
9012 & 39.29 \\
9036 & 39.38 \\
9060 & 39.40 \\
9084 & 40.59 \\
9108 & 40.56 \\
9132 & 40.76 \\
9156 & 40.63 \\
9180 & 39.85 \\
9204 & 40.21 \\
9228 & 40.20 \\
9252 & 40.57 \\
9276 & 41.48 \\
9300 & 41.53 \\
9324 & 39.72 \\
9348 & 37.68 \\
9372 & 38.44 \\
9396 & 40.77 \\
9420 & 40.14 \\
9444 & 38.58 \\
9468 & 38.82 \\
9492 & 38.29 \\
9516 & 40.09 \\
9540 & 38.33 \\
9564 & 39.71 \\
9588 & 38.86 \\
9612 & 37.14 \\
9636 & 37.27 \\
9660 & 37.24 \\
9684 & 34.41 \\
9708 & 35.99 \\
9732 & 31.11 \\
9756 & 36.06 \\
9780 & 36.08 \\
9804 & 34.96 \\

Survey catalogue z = 0.14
